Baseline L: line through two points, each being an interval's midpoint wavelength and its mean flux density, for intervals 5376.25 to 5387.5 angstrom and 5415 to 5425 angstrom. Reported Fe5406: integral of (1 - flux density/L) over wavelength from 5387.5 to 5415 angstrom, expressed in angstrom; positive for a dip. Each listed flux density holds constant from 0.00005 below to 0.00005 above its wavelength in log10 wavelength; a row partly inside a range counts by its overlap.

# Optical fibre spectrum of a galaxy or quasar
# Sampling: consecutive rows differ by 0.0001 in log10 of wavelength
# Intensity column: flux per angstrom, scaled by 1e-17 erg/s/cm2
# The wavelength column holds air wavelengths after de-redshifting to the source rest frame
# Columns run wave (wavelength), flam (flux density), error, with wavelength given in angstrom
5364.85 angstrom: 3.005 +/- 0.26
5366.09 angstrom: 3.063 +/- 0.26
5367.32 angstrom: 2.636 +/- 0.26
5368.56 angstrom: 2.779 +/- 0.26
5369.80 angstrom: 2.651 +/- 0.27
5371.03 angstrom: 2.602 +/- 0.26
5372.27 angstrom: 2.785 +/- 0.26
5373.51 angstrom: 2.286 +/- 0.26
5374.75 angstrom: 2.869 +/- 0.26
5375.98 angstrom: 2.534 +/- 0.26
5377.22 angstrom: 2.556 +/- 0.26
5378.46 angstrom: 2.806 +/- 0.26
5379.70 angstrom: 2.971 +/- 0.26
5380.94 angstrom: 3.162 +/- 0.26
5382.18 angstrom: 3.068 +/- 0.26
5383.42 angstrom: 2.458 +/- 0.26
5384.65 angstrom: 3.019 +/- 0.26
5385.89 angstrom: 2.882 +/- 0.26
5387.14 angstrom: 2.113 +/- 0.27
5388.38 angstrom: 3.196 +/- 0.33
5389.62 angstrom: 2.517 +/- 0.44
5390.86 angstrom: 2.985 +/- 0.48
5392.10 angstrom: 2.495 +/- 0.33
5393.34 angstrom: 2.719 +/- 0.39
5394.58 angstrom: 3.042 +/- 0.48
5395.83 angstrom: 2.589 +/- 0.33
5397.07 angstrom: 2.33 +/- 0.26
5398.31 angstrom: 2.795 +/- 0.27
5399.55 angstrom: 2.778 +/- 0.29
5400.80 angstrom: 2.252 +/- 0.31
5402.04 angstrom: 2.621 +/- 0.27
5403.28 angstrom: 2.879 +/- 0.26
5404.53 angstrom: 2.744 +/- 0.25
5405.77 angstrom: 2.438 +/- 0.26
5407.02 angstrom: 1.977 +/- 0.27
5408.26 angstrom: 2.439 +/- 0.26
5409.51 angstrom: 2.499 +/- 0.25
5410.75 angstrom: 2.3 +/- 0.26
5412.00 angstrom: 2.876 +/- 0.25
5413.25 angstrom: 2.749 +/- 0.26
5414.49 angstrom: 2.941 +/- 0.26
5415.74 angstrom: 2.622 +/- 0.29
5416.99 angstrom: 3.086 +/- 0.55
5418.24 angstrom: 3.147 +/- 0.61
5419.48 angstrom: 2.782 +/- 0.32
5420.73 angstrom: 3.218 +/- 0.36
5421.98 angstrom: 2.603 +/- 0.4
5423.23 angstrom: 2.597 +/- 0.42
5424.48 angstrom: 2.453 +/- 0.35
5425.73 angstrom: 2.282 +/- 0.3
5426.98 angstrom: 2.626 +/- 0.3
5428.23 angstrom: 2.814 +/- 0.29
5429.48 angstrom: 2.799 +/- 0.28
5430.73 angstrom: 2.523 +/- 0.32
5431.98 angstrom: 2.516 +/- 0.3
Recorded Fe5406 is 1.6 angstrom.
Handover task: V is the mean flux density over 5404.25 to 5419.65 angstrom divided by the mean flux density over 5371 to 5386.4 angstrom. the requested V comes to 0.96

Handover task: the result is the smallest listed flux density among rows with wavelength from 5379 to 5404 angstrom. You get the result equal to 2.113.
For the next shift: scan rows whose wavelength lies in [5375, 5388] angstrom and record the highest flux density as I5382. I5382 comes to 3.162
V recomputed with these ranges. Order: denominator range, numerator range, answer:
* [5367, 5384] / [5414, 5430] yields 1.01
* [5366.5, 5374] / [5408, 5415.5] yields 1.00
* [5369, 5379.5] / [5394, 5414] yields 0.97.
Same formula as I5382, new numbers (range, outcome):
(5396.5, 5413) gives 2.879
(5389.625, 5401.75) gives 3.042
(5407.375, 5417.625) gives 3.086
